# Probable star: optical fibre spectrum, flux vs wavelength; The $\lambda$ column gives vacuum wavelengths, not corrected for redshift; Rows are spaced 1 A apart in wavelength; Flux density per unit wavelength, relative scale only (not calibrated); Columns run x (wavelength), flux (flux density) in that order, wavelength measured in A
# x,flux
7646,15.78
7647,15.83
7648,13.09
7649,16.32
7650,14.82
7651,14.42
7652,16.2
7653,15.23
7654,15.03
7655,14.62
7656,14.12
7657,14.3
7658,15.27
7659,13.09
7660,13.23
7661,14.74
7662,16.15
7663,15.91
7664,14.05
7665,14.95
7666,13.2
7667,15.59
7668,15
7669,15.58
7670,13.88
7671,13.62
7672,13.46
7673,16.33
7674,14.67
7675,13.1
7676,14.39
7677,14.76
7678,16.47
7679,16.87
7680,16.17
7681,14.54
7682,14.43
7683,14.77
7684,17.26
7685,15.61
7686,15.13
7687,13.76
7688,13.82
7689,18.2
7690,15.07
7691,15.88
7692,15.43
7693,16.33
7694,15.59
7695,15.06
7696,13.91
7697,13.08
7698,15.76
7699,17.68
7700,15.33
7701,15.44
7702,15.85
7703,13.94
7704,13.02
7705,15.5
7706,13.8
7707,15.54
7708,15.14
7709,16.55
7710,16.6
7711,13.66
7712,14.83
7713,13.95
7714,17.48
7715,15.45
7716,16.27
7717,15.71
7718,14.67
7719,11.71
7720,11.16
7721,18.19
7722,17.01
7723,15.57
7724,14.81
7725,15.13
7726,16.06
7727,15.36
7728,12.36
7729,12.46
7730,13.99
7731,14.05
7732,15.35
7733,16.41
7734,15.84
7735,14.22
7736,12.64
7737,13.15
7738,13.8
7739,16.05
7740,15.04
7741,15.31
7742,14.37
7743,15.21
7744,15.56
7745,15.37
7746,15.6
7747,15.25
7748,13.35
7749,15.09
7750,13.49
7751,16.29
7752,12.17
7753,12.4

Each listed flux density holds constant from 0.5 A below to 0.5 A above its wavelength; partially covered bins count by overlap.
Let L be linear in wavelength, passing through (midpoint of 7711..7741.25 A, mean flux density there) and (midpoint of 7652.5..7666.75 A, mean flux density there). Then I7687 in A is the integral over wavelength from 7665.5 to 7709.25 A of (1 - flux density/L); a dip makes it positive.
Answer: -1.3 A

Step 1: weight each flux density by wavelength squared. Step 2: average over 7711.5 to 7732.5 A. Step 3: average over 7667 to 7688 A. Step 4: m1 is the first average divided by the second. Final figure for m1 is 1.00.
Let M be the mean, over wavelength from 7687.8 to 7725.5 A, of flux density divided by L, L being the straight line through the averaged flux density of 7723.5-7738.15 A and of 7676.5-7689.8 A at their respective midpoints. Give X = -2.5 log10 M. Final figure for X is -0.02 mag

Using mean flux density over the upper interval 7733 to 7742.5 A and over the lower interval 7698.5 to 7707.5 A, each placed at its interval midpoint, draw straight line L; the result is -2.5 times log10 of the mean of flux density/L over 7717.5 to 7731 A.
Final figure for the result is 0.02 mag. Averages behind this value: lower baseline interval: 15.1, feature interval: 14.5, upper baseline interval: 14.6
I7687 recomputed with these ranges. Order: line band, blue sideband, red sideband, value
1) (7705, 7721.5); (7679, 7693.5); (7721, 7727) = 0.76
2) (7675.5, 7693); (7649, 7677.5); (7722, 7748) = -0.92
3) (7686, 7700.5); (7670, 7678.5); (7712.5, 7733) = -0.65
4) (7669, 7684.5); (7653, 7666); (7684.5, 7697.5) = -0.11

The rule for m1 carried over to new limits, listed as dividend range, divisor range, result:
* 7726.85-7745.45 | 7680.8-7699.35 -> 0.96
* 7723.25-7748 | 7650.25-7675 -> 1.02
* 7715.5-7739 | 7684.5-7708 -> 0.97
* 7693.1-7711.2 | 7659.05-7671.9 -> 1.05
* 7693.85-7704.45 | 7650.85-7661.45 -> 1.04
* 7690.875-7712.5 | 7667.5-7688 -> 1.02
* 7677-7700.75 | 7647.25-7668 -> 1.06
